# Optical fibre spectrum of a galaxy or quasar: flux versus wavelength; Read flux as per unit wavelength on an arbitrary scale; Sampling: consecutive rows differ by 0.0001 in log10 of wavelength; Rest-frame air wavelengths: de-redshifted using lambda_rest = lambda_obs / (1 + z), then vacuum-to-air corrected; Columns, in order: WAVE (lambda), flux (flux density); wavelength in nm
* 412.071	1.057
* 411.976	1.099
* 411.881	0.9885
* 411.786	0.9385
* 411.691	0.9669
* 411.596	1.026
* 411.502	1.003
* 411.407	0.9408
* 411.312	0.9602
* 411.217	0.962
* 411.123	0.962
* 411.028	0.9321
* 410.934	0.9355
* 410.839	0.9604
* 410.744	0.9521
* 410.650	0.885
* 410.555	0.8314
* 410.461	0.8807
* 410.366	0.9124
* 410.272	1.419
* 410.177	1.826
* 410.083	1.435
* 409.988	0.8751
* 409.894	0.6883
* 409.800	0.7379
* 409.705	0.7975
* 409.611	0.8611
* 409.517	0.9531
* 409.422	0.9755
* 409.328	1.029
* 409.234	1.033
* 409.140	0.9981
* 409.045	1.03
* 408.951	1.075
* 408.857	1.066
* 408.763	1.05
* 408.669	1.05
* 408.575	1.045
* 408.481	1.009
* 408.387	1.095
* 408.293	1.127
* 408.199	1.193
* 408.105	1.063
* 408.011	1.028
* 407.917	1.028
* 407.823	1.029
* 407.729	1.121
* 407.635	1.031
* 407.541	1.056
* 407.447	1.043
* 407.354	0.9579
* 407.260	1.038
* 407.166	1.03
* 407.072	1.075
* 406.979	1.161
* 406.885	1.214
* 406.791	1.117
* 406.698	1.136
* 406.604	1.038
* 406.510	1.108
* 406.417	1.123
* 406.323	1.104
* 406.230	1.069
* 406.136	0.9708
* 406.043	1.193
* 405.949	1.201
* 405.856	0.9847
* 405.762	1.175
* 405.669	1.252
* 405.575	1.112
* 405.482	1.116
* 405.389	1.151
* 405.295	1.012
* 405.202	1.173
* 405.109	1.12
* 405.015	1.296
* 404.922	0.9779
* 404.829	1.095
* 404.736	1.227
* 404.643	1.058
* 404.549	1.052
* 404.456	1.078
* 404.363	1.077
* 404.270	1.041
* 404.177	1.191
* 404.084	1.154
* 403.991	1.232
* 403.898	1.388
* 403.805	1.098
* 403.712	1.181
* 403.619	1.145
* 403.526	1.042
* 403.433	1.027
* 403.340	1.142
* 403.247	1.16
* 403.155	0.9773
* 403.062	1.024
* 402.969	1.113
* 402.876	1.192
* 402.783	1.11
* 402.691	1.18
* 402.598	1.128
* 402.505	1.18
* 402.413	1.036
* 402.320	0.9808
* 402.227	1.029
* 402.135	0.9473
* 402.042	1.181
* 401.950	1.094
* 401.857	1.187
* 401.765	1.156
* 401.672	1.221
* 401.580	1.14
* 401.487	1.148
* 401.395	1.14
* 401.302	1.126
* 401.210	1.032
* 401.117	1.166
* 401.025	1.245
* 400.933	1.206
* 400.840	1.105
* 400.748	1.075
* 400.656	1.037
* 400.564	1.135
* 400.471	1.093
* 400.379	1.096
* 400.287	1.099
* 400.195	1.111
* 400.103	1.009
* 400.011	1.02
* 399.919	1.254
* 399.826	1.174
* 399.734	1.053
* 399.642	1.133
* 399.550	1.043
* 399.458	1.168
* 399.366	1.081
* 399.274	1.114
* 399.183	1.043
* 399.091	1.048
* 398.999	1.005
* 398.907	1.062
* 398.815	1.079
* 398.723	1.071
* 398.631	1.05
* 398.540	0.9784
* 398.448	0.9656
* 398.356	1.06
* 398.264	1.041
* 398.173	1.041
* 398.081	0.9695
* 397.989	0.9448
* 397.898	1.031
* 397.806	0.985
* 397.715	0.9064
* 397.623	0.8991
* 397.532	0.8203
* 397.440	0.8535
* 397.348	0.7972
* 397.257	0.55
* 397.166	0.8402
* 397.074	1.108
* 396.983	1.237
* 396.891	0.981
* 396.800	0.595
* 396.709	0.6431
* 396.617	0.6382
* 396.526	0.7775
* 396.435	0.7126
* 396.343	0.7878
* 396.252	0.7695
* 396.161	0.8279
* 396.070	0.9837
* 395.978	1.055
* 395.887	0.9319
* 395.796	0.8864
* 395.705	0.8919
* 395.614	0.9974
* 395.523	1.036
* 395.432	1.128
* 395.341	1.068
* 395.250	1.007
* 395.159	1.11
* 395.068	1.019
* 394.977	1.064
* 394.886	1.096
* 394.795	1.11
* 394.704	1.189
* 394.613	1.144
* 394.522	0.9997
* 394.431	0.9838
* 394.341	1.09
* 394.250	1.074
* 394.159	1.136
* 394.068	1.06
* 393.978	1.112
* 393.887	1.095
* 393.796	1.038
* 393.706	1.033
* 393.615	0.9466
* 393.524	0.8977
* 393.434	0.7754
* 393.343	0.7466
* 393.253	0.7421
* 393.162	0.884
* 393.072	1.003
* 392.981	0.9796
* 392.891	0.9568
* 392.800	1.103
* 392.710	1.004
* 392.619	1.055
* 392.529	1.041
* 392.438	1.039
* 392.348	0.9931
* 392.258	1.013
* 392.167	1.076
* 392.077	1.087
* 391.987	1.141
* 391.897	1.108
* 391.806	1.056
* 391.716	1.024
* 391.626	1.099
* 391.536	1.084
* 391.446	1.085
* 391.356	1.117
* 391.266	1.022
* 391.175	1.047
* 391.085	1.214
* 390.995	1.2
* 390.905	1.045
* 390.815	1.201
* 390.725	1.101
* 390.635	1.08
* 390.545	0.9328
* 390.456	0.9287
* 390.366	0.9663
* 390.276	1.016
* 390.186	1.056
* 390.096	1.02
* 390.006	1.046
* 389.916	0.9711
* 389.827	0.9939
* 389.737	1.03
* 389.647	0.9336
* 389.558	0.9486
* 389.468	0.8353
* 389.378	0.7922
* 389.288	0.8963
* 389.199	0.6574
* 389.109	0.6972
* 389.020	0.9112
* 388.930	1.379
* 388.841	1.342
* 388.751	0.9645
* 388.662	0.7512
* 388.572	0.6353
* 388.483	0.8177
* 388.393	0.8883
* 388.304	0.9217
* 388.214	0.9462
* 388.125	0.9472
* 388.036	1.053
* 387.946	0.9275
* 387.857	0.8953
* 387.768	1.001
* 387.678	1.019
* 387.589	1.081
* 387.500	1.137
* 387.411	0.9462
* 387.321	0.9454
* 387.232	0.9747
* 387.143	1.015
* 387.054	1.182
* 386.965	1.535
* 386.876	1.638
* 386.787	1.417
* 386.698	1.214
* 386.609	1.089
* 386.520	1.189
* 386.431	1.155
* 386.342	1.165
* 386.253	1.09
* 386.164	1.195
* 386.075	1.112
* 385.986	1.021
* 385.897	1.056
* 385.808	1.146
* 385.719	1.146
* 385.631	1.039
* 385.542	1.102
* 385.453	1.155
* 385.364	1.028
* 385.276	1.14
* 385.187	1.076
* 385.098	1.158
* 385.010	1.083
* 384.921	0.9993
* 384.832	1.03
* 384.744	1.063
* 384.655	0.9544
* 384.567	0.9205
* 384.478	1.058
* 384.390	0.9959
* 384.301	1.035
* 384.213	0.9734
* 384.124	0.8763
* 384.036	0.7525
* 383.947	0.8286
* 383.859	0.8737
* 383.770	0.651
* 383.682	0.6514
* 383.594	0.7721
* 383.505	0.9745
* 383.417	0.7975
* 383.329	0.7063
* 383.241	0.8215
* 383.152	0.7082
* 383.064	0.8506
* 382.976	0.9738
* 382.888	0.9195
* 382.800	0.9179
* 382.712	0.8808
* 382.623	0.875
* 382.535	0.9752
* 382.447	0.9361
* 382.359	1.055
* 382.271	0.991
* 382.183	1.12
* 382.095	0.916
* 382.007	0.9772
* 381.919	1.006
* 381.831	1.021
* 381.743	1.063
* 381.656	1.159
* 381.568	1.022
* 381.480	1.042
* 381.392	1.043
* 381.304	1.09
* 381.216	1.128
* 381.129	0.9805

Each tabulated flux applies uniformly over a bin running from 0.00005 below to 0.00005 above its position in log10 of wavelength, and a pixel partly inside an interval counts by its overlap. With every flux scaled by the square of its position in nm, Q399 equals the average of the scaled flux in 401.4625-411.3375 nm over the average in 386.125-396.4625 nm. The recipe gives 1.1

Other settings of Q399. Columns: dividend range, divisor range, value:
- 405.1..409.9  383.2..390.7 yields 1.17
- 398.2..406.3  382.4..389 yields 1.20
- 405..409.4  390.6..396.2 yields 1.12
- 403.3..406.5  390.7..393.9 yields 1.17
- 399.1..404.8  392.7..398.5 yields 1.21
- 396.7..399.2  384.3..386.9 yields 0.91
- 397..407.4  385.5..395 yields 1.11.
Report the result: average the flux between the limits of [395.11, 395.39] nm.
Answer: 1.06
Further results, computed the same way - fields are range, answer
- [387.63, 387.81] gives 1.01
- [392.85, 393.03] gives 0.969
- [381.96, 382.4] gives 1.01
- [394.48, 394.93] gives 1.11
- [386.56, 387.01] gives 1.38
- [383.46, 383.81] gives 0.764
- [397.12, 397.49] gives 0.76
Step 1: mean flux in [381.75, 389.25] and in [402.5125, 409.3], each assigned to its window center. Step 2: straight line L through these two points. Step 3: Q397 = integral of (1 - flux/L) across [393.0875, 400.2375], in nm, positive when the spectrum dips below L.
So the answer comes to 0.49 nm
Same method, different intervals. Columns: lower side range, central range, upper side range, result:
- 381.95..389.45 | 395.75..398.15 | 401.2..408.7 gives 0.43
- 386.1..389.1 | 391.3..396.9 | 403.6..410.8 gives 0.45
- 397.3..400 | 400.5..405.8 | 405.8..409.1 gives -0.37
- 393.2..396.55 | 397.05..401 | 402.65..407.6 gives 0.03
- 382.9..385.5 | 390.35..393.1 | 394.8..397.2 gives -0.38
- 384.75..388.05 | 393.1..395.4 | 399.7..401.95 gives 0.21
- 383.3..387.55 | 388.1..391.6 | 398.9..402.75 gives 0.25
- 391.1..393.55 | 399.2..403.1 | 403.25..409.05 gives -0.16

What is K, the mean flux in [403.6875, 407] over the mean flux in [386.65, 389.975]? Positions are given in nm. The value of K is 1.1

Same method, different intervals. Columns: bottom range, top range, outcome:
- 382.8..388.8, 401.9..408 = 1.10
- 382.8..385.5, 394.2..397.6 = 1.01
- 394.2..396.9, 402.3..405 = 1.17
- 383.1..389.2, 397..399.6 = 0.98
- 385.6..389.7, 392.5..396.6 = 0.95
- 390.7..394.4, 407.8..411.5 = 0.98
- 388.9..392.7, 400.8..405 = 1.10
